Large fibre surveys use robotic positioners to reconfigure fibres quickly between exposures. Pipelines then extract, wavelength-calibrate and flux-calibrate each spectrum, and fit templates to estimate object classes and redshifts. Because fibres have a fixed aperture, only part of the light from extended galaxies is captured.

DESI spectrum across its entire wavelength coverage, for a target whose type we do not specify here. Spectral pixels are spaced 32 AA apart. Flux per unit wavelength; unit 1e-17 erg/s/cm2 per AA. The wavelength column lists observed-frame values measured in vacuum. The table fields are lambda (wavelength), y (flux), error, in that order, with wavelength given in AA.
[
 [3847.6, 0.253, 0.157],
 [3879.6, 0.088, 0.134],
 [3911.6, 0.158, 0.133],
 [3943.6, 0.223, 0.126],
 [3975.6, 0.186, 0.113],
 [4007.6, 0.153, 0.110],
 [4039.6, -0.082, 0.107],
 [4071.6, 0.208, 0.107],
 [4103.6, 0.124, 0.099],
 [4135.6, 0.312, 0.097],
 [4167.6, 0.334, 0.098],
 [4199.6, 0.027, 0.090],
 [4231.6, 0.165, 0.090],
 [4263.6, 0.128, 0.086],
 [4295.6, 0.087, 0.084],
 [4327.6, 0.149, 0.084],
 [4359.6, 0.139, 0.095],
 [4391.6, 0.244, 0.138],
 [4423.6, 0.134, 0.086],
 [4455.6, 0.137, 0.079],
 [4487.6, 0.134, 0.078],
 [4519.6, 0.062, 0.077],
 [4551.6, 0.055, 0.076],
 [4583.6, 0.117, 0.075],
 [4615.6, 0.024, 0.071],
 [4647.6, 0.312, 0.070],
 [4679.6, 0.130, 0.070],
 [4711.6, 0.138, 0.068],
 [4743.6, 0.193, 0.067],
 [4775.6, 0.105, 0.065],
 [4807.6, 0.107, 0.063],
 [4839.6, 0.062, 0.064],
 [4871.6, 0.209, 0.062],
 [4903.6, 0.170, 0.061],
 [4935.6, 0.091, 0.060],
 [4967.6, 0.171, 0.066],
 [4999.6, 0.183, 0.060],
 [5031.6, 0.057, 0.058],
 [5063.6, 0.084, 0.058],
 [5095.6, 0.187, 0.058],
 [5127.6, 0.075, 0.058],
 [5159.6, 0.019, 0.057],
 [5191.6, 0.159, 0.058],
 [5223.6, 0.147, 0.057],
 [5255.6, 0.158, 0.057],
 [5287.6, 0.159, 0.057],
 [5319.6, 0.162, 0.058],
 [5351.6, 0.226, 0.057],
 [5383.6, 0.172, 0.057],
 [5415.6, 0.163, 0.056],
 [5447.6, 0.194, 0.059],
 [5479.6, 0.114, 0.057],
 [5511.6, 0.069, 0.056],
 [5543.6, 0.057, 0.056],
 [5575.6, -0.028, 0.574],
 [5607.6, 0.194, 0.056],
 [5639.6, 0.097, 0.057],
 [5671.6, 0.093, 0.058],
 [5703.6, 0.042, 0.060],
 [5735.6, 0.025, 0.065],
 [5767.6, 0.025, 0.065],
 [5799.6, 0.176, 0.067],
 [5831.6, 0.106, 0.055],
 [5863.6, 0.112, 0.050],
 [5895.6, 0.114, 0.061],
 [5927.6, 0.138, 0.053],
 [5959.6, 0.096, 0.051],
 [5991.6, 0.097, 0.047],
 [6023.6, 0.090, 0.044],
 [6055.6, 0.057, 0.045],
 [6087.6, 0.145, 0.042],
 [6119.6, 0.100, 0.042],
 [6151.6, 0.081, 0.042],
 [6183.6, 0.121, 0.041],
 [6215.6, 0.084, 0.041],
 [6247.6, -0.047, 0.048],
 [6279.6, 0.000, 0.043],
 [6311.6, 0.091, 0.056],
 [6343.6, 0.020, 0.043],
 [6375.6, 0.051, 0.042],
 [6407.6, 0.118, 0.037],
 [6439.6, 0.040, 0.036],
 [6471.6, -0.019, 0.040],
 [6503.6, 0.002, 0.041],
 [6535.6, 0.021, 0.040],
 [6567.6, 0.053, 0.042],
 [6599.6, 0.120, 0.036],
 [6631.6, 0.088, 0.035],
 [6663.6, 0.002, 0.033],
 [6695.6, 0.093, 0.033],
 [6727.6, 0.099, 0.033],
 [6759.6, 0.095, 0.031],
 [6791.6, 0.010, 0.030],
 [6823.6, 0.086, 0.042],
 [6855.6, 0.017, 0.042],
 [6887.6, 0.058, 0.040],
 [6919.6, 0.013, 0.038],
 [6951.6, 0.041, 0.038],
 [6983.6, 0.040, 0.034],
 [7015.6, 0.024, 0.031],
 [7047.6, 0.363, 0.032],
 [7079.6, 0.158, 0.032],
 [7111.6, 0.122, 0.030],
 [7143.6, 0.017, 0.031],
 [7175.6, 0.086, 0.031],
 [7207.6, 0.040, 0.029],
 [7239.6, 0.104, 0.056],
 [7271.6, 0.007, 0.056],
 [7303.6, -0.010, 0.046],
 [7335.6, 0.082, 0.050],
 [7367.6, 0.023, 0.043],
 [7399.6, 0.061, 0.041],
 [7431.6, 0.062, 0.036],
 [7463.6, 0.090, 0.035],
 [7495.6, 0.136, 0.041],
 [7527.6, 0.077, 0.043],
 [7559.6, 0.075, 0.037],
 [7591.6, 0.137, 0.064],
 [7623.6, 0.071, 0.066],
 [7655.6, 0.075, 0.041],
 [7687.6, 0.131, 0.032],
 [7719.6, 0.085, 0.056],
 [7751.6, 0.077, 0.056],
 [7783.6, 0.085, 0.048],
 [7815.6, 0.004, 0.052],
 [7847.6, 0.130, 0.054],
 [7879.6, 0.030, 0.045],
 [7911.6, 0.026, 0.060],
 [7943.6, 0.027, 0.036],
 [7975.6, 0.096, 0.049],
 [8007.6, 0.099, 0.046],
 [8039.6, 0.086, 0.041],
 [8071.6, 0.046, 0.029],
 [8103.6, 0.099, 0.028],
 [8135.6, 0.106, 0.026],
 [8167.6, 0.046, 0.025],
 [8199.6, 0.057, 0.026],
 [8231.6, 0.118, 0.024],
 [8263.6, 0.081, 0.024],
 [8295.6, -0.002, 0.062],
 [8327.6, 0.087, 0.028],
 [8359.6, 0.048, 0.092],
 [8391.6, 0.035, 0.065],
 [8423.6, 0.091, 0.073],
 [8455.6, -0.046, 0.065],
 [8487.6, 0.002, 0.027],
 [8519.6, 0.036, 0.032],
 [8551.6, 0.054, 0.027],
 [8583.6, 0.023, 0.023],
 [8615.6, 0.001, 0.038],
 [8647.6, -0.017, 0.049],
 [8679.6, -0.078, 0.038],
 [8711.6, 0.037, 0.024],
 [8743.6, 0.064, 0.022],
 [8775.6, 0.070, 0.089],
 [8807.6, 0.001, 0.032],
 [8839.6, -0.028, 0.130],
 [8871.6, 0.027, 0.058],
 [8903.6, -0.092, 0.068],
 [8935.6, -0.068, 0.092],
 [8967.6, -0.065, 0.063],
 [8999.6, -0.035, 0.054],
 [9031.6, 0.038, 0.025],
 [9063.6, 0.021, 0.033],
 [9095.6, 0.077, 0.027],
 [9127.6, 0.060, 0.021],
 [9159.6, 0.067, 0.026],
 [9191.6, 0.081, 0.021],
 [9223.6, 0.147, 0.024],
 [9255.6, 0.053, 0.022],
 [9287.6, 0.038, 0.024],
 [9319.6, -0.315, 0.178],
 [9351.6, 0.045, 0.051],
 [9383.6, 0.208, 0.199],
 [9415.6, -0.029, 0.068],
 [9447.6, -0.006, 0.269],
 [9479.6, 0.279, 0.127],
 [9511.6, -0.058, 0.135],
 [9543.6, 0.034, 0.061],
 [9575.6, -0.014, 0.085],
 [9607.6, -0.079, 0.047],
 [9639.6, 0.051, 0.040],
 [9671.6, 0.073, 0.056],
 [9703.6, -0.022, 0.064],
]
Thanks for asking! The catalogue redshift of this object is 0.894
